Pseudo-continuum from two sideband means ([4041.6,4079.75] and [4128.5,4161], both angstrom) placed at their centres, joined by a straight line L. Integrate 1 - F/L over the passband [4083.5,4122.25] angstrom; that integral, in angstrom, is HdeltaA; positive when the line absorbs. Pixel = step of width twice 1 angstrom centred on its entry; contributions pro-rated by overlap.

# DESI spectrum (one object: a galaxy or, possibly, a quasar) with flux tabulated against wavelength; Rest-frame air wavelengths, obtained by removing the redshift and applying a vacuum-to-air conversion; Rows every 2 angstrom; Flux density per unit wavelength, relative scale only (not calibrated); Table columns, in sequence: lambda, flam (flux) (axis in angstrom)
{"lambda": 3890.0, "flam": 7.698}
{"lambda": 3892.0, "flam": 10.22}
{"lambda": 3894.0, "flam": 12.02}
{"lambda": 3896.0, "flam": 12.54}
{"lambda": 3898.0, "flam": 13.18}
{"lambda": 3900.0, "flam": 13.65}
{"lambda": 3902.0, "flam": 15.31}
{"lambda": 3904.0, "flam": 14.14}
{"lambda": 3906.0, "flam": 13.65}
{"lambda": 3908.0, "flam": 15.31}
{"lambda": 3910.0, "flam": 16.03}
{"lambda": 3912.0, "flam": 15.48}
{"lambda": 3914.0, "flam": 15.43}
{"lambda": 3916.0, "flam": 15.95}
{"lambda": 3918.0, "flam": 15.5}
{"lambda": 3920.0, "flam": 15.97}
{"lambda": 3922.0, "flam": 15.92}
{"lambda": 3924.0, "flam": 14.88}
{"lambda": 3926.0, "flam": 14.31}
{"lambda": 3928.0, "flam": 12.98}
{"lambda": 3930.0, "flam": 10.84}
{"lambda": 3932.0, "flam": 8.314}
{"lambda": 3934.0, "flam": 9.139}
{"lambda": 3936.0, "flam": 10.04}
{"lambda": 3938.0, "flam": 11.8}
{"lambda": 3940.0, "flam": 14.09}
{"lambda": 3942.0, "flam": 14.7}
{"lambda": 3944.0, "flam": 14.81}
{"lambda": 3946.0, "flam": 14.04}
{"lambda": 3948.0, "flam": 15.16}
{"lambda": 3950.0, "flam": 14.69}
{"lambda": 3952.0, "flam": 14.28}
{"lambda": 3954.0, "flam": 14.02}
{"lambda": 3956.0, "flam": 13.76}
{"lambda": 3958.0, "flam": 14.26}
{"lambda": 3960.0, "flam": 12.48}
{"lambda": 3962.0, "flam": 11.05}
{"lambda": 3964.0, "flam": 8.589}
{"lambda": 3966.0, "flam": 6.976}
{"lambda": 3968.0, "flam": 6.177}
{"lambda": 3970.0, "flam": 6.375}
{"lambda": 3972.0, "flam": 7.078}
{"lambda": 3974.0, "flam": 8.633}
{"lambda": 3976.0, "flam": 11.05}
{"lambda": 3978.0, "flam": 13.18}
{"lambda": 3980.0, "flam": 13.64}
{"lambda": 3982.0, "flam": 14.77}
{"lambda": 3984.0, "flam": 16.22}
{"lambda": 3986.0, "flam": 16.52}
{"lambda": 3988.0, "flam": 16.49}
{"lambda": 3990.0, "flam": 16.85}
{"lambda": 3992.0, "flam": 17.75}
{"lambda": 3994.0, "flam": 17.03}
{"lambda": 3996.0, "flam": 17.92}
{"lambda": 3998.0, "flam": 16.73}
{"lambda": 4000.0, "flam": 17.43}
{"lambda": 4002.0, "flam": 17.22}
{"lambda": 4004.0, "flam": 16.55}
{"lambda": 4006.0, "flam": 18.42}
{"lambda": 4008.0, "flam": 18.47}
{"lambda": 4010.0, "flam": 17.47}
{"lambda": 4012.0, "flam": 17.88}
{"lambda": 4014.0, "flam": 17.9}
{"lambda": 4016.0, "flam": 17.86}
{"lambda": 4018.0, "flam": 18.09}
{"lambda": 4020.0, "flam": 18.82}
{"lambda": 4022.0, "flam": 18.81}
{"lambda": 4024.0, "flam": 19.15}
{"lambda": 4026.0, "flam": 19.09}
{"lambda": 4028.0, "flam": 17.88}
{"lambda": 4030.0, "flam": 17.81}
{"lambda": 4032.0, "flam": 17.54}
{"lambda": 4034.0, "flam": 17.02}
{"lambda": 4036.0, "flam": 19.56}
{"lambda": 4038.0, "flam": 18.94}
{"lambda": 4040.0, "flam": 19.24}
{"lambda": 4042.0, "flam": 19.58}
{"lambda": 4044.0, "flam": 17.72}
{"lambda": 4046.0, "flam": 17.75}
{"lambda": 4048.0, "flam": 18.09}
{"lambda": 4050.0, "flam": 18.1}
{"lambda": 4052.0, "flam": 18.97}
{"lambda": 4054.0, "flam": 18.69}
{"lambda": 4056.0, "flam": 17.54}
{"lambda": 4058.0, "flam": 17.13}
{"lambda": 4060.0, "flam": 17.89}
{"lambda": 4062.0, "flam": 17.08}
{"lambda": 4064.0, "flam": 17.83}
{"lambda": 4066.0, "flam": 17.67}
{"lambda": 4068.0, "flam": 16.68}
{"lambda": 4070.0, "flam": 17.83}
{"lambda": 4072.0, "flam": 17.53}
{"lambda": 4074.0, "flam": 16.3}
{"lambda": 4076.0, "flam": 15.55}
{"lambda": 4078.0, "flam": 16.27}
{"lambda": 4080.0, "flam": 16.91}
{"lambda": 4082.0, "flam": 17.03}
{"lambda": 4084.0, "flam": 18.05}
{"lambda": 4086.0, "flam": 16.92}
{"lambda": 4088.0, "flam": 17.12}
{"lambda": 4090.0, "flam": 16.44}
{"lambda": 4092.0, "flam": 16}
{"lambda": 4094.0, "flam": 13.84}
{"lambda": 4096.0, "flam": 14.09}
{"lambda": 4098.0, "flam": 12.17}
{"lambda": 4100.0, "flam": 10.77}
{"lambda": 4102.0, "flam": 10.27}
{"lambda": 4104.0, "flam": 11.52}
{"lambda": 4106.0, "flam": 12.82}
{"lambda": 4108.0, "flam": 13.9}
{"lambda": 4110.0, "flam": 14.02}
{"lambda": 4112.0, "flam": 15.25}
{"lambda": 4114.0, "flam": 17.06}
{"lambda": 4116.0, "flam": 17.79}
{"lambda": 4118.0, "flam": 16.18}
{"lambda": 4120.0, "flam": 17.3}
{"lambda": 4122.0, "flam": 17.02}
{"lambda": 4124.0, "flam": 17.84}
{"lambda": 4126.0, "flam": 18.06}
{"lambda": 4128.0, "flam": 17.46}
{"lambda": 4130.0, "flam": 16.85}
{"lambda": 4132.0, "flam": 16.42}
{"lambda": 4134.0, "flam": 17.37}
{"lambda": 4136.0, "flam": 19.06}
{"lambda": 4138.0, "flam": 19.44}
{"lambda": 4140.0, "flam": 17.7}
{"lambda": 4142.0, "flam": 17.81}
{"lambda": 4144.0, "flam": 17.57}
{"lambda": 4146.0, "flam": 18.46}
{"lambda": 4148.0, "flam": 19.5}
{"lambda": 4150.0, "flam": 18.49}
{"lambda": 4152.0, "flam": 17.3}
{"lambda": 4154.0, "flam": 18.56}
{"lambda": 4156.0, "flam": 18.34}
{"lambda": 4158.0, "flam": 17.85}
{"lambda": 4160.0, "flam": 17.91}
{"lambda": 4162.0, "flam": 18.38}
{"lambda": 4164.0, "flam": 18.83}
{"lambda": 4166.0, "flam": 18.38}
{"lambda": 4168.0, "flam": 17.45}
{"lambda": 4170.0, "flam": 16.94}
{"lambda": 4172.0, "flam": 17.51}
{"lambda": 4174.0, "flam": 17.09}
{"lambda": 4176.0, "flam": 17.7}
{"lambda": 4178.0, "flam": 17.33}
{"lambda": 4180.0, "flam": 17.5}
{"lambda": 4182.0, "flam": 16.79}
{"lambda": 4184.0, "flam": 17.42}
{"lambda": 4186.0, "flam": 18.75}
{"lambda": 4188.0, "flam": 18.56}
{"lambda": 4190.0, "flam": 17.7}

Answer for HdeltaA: 6.4 angstrom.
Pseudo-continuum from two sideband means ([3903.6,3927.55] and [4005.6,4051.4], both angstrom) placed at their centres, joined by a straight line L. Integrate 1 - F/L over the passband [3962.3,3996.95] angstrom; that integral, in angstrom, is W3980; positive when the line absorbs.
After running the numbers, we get 9.0 angstrom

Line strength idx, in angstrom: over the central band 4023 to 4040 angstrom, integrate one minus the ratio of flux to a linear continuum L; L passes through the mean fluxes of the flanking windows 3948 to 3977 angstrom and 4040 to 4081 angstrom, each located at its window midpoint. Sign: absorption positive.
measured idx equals -3.1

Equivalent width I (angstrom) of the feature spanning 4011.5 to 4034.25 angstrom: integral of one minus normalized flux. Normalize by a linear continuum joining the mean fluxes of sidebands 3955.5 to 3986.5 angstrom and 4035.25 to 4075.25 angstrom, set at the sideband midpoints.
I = -4.2 angstrom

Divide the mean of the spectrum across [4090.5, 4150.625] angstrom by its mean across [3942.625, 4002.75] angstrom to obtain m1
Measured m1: 1.2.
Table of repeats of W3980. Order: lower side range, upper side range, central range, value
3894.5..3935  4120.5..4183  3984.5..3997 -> -1.6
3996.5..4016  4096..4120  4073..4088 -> -1.8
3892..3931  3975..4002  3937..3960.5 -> 1.6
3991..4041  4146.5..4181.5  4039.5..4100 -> 3.5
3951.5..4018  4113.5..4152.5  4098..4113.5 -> 4.0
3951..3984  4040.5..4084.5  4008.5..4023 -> -3.7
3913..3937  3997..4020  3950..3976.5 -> 8.2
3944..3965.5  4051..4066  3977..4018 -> -4.7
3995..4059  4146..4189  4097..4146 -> 5.6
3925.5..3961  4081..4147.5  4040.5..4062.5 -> -4.7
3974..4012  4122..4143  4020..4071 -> -4.3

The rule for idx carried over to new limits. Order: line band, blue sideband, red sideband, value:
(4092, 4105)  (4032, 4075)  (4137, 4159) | 4.09 angstrom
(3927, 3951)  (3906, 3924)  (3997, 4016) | 5.28 angstrom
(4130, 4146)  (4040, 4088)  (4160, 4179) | -0.17 angstrom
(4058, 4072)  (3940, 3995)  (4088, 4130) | -2.94 angstrom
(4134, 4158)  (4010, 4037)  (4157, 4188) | -0.65 angstrom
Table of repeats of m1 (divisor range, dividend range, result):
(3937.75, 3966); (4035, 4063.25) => 1.38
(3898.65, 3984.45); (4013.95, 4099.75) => 1.35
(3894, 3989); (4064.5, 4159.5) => 1.26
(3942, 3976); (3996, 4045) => 1.58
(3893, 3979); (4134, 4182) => 1.41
